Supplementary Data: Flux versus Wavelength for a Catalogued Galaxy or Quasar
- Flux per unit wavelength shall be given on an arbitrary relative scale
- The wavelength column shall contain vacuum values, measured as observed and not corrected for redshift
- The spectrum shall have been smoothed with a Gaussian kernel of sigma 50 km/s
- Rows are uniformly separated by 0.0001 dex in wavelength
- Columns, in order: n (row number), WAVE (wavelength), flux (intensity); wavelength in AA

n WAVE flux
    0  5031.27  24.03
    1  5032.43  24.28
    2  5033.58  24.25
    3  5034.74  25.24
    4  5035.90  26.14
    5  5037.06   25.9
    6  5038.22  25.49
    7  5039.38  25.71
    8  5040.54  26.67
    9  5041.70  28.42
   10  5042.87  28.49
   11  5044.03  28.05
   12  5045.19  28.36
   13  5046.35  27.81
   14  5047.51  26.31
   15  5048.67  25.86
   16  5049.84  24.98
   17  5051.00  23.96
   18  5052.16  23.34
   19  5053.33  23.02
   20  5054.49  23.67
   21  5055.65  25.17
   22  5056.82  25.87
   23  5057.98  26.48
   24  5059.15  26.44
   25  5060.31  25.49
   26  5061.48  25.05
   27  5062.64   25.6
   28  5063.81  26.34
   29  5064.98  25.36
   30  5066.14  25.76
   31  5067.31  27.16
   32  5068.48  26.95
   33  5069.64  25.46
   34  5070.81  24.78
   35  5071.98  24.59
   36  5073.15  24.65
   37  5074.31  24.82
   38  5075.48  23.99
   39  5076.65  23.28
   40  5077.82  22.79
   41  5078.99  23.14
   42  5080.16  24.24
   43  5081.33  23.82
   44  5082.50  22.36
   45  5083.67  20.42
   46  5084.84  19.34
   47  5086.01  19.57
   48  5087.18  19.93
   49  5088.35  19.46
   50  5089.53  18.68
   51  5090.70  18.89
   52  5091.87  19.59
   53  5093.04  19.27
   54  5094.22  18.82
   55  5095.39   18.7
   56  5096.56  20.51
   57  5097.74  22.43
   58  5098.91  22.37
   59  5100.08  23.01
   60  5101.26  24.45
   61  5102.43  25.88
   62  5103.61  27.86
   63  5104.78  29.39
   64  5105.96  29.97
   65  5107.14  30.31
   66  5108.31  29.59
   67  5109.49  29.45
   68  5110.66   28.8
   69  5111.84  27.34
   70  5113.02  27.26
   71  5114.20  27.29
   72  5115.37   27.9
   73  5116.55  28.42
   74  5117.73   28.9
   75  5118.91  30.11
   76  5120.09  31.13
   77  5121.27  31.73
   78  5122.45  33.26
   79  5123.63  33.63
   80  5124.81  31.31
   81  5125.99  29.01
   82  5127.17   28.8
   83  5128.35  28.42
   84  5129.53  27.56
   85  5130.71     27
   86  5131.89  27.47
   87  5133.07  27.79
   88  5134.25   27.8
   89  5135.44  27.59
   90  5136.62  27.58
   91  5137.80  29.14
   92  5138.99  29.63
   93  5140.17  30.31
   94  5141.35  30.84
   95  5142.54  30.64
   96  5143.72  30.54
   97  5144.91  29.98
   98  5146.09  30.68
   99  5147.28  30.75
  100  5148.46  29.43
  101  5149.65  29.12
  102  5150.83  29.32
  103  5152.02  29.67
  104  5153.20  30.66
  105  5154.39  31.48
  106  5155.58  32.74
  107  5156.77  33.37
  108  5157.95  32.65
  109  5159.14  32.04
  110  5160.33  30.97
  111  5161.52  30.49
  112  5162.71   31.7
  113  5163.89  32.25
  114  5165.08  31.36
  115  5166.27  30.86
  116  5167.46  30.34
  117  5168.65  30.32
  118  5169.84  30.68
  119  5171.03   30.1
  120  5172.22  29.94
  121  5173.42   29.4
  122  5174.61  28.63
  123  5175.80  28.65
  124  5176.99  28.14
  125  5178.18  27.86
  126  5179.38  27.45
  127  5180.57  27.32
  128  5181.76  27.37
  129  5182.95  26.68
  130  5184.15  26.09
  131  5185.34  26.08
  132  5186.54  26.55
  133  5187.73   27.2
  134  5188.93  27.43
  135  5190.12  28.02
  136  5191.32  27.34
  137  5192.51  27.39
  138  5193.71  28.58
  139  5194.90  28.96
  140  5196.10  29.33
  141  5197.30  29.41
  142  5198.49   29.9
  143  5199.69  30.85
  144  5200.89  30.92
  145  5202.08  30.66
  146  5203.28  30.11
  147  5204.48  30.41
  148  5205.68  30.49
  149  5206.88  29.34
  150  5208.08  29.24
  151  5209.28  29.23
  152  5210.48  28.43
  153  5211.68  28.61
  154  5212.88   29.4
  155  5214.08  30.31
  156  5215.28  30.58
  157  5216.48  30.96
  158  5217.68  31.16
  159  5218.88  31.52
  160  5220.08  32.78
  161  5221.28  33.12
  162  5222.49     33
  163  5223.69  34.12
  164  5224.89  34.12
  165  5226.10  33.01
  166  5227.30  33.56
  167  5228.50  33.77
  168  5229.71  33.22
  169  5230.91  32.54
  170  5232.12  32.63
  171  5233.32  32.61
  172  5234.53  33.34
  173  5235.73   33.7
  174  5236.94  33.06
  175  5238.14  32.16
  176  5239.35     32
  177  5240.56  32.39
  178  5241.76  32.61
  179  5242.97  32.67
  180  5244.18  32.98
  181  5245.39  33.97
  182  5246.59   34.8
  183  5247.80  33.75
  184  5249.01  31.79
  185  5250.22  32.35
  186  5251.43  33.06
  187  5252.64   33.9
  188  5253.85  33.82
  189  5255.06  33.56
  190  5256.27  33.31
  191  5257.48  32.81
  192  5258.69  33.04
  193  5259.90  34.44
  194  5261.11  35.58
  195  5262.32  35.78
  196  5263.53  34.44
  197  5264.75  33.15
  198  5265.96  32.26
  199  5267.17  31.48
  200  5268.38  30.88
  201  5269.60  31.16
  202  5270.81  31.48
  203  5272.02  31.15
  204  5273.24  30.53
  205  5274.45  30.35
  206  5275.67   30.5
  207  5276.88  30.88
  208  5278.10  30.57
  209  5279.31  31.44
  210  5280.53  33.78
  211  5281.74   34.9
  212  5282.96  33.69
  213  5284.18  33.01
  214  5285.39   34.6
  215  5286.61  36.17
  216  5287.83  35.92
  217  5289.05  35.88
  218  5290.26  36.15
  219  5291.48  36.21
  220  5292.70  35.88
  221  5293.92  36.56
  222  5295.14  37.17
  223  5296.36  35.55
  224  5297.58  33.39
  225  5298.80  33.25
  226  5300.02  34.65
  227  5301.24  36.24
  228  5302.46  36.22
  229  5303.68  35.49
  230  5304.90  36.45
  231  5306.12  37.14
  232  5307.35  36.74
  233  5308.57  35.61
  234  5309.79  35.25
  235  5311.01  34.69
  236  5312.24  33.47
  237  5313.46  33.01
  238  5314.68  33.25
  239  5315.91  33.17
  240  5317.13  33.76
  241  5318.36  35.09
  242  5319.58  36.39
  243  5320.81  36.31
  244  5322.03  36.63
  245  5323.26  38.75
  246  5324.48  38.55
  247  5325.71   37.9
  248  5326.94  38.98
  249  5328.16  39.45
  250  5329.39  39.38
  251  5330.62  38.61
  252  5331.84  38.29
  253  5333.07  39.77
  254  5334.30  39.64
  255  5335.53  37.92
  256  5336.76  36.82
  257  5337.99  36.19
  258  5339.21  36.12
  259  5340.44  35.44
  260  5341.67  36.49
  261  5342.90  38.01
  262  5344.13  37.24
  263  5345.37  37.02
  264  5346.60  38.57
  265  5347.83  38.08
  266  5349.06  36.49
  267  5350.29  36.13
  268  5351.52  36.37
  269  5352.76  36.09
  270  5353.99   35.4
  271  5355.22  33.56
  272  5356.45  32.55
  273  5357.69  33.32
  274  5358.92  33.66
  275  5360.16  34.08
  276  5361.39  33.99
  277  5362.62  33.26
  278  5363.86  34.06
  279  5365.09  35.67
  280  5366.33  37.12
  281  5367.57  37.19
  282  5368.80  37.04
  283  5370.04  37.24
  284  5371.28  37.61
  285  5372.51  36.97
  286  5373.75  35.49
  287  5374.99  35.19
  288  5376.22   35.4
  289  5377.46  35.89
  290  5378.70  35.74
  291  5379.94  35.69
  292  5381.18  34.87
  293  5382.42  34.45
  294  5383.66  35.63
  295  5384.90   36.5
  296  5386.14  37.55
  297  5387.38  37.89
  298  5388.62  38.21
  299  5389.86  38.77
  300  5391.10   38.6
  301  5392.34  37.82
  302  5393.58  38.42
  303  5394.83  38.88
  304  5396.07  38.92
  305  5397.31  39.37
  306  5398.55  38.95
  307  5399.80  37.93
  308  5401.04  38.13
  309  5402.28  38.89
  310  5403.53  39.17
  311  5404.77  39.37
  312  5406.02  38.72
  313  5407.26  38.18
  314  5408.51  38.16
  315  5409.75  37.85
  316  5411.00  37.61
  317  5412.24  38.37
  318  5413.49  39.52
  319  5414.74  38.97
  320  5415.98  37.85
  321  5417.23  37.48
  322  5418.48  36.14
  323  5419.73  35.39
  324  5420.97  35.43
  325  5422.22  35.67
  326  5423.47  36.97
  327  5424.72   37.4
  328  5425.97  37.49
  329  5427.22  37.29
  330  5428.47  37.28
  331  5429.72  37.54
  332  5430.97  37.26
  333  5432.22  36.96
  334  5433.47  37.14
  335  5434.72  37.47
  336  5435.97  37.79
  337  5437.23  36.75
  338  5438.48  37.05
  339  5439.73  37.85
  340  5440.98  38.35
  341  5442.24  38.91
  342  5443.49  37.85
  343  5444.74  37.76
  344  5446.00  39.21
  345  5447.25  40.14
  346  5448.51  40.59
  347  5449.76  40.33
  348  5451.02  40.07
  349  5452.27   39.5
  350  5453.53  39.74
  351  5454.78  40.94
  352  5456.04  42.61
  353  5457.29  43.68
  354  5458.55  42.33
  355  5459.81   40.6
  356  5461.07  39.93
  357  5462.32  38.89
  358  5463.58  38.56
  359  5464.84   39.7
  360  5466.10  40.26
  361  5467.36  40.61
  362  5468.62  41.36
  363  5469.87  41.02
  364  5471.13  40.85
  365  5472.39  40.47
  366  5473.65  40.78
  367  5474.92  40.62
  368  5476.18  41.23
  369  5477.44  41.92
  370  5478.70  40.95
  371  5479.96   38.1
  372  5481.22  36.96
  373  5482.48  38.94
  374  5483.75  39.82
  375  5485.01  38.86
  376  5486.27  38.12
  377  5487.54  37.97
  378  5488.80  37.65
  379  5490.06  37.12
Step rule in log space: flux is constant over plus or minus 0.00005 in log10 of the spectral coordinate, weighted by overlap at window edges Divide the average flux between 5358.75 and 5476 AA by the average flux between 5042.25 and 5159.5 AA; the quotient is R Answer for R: 1.43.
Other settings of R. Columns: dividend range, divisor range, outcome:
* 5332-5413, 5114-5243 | 1.22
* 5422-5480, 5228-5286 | 1.20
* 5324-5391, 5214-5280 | 1.12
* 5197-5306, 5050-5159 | 1.24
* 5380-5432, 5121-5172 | 1.24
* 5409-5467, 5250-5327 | 1.12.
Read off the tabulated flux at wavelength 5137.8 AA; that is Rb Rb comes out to 29.14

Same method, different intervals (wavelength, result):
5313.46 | 33.01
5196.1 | 29.33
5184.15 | 26.09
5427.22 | 37.29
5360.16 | 34.08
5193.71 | 28.58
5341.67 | 36.49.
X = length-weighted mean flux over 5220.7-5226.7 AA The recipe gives 33.4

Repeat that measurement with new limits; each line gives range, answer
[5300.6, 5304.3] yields 36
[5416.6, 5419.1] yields 36.7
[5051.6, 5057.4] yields 24.2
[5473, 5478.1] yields 41.1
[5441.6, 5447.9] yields 38.7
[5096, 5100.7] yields 22.1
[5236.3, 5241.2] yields 32.4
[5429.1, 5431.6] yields 37.4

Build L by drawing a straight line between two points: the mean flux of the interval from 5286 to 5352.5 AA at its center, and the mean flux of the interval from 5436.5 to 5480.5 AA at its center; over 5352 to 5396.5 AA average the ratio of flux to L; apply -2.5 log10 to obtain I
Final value 0.05 mag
